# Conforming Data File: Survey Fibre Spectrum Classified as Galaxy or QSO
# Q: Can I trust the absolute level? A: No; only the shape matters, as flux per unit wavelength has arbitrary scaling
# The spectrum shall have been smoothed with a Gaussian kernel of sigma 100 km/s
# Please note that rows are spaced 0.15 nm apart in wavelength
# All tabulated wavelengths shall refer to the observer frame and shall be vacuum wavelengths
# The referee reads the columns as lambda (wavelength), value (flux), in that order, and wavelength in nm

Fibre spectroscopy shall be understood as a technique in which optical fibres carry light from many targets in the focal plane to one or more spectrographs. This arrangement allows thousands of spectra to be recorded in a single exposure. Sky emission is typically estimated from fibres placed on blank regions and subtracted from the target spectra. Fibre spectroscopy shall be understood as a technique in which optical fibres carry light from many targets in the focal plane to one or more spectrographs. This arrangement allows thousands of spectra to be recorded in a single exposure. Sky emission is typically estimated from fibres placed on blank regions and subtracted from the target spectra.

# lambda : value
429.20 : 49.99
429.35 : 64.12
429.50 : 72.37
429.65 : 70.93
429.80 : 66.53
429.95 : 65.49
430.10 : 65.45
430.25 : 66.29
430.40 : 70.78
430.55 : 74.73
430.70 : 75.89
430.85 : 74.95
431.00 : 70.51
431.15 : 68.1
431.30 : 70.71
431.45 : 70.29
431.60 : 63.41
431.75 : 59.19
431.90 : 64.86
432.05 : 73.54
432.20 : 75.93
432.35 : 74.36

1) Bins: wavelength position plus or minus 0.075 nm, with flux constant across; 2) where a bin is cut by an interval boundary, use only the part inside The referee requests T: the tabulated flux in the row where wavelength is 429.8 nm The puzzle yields 66.53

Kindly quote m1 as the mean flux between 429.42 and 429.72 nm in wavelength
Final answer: 71.5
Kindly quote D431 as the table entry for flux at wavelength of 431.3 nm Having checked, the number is 70.71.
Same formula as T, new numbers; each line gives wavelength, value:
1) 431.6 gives 63.41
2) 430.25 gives 66.29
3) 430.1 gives 65.45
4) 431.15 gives 68.1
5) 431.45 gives 70.29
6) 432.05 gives 73.54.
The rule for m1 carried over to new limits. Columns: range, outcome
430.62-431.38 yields 72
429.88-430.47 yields 67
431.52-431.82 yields 61.5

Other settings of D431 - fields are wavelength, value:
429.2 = 49.99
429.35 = 64.12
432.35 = 74.36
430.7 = 75.89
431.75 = 59.19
